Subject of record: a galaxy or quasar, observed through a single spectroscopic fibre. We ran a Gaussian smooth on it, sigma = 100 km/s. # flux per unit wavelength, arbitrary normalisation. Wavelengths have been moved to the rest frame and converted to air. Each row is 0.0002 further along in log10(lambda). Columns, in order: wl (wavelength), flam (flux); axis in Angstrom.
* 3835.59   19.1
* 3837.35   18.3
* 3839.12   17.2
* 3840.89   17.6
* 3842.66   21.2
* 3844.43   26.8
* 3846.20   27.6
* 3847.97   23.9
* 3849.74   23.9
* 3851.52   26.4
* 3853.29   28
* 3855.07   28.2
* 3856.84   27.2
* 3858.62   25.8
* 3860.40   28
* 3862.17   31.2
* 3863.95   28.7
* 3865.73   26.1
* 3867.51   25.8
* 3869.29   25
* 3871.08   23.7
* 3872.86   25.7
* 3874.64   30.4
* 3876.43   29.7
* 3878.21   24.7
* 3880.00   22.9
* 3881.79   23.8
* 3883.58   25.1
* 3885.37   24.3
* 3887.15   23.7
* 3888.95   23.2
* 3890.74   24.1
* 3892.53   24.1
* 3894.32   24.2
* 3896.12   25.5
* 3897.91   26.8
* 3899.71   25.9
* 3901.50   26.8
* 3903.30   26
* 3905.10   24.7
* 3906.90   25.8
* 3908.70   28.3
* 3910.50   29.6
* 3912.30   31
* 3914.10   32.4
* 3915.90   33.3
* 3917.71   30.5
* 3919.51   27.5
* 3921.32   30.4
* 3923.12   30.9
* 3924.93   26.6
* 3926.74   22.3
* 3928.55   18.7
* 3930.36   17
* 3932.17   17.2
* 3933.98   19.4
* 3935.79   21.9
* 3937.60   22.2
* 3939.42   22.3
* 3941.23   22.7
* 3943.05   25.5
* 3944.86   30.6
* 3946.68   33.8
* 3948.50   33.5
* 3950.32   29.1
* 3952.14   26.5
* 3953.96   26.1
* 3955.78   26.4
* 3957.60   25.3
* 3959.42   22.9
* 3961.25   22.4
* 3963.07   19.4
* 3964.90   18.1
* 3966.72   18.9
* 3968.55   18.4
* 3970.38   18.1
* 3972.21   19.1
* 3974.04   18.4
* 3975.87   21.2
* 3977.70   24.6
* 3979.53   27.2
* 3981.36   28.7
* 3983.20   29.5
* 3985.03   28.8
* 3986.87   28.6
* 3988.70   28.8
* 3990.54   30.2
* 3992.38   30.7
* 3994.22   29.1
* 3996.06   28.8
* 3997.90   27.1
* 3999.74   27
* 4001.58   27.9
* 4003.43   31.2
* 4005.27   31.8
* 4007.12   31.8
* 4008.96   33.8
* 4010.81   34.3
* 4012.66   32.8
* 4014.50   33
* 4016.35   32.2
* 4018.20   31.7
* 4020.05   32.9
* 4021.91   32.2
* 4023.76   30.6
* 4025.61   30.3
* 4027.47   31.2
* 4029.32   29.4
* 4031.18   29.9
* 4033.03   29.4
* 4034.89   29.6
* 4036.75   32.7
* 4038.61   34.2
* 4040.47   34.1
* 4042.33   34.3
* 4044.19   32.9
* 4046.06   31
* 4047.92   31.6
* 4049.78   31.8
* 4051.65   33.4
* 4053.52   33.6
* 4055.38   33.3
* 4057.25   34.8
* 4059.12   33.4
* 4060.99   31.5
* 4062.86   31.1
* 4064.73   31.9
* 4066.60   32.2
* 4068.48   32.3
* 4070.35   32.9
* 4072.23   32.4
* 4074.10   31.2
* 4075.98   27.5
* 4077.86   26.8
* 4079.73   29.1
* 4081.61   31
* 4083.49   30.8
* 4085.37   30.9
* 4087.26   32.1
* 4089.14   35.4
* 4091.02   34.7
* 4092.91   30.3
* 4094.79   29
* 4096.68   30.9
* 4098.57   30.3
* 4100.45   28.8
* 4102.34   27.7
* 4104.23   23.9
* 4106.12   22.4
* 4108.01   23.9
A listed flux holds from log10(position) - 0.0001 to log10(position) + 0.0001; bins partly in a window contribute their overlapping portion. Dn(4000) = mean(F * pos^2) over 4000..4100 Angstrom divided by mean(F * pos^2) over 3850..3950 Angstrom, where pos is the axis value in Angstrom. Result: 1.3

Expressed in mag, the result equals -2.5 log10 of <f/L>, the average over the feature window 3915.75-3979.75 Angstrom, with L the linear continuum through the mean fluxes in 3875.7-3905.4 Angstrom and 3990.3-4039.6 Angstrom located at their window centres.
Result 0.16 mag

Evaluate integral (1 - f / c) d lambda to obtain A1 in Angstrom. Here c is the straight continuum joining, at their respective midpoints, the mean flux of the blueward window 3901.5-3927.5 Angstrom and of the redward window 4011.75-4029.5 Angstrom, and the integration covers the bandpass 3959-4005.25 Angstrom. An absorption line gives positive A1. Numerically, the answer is 8.2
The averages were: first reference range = 28.5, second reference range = 31.7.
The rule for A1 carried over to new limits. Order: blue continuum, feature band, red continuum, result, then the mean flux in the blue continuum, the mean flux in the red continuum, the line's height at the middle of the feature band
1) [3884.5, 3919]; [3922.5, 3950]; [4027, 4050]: 3.7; 26.9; 31.7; 28.1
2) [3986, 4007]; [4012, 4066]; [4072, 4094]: -3.5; 29.3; 31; 30.1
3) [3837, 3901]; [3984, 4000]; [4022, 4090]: 0.3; 25.2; 31.7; 29.5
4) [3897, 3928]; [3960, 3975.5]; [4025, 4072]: 5.5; 28.1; 32.1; 29.7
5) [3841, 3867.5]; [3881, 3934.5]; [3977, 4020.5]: 4.0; 26.4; 30.1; 27.7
